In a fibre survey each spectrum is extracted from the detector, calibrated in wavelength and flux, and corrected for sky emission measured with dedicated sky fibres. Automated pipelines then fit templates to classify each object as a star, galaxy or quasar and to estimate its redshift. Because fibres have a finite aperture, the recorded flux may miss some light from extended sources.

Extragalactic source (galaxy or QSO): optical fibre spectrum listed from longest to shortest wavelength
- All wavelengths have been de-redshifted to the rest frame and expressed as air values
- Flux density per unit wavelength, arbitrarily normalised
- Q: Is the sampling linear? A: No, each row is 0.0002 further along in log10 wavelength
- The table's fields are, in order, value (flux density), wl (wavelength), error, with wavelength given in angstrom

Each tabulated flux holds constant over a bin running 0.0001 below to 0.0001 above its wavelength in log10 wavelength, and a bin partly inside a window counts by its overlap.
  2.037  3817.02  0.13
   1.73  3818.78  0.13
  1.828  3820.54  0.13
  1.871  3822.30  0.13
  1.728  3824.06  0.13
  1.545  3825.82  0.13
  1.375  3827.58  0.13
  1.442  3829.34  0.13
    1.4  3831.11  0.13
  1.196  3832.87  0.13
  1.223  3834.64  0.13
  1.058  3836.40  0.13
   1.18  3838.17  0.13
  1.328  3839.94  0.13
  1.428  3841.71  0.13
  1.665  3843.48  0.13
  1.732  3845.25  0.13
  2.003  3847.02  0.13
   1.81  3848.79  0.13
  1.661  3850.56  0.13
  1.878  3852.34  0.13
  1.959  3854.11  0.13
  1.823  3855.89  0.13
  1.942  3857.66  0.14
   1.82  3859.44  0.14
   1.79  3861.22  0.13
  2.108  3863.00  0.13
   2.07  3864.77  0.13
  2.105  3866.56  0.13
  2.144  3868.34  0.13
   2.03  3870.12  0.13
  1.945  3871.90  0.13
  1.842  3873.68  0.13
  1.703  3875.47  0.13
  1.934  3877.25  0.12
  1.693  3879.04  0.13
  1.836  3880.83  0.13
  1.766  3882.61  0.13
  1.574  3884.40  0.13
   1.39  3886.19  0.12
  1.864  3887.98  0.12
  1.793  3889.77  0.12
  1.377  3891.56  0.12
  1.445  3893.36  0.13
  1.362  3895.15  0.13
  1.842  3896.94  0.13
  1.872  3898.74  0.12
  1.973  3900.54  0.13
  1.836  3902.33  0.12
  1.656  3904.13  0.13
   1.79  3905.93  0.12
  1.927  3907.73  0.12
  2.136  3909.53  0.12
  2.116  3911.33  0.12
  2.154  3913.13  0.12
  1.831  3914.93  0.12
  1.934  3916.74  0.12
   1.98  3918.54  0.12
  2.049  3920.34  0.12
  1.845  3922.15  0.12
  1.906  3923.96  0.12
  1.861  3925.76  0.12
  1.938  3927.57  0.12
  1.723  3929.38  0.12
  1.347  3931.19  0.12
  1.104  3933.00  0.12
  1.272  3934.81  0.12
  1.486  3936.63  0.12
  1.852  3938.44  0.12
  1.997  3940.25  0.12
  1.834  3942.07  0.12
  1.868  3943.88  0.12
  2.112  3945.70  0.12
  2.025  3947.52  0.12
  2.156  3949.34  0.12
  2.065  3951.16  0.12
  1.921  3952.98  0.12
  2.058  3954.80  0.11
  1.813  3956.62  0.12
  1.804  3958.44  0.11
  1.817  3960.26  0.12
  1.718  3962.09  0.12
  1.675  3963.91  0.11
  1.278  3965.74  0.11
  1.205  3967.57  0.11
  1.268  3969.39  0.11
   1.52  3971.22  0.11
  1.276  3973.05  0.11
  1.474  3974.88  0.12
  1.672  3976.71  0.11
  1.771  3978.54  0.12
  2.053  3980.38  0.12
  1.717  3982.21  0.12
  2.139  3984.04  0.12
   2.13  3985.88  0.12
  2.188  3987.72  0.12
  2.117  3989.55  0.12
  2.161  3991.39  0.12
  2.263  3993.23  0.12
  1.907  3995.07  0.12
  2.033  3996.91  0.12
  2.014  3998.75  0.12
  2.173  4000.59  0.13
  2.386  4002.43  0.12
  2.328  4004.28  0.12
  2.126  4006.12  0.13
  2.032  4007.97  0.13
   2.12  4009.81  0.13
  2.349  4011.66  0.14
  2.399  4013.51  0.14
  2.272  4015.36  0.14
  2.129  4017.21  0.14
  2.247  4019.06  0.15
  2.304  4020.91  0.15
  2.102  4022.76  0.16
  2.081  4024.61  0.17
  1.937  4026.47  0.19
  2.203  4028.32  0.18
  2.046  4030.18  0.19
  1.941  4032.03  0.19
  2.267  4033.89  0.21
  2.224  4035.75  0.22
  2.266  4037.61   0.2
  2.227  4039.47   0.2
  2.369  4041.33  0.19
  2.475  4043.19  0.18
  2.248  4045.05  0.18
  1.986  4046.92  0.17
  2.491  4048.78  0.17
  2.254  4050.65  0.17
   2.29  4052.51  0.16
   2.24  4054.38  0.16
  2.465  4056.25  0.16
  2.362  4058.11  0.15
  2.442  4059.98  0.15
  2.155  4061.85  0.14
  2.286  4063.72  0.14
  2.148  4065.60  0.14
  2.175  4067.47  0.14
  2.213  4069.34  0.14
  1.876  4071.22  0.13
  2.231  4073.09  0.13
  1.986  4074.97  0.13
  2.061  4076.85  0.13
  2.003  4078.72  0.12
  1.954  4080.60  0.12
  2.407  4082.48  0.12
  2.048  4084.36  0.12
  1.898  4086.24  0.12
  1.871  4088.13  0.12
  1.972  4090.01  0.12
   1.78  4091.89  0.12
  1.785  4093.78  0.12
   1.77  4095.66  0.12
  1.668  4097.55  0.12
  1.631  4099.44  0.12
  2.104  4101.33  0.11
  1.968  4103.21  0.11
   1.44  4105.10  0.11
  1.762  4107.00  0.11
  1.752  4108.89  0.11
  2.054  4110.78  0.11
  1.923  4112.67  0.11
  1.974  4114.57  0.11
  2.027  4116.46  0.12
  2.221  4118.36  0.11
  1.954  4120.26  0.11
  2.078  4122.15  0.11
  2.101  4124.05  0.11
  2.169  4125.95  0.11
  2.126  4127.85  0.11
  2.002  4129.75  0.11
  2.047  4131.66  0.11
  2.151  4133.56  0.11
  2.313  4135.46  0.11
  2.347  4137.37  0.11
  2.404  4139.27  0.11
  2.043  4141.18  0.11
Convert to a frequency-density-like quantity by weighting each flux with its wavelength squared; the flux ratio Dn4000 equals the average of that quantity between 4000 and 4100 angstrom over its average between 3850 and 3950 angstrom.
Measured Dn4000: 1.27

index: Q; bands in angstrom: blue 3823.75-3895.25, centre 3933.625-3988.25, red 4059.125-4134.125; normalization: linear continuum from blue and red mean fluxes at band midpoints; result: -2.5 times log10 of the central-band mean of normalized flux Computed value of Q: 0.03 mag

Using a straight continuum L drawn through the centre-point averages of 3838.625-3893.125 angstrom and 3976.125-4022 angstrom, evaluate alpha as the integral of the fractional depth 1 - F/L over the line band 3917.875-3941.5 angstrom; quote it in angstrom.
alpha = 2.8 angstrom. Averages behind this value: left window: 1.79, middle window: 1.72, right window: 2.12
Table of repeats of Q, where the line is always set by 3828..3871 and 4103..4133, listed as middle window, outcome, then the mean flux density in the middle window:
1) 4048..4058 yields -0.22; 2.35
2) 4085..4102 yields 0.07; 1.83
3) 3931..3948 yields 0.06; 1.7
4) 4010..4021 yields -0.21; 2.27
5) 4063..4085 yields -0.10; 2.11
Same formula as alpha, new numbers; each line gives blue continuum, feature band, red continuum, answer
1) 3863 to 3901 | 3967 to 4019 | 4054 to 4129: -1.7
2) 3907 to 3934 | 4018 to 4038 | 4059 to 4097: -1.6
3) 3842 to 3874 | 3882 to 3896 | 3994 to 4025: 2.8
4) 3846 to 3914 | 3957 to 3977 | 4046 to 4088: 4.7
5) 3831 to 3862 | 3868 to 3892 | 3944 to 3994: -1.6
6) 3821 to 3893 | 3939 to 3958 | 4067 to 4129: -1.9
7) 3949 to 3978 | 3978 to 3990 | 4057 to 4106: -2.1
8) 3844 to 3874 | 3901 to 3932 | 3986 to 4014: 2.1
